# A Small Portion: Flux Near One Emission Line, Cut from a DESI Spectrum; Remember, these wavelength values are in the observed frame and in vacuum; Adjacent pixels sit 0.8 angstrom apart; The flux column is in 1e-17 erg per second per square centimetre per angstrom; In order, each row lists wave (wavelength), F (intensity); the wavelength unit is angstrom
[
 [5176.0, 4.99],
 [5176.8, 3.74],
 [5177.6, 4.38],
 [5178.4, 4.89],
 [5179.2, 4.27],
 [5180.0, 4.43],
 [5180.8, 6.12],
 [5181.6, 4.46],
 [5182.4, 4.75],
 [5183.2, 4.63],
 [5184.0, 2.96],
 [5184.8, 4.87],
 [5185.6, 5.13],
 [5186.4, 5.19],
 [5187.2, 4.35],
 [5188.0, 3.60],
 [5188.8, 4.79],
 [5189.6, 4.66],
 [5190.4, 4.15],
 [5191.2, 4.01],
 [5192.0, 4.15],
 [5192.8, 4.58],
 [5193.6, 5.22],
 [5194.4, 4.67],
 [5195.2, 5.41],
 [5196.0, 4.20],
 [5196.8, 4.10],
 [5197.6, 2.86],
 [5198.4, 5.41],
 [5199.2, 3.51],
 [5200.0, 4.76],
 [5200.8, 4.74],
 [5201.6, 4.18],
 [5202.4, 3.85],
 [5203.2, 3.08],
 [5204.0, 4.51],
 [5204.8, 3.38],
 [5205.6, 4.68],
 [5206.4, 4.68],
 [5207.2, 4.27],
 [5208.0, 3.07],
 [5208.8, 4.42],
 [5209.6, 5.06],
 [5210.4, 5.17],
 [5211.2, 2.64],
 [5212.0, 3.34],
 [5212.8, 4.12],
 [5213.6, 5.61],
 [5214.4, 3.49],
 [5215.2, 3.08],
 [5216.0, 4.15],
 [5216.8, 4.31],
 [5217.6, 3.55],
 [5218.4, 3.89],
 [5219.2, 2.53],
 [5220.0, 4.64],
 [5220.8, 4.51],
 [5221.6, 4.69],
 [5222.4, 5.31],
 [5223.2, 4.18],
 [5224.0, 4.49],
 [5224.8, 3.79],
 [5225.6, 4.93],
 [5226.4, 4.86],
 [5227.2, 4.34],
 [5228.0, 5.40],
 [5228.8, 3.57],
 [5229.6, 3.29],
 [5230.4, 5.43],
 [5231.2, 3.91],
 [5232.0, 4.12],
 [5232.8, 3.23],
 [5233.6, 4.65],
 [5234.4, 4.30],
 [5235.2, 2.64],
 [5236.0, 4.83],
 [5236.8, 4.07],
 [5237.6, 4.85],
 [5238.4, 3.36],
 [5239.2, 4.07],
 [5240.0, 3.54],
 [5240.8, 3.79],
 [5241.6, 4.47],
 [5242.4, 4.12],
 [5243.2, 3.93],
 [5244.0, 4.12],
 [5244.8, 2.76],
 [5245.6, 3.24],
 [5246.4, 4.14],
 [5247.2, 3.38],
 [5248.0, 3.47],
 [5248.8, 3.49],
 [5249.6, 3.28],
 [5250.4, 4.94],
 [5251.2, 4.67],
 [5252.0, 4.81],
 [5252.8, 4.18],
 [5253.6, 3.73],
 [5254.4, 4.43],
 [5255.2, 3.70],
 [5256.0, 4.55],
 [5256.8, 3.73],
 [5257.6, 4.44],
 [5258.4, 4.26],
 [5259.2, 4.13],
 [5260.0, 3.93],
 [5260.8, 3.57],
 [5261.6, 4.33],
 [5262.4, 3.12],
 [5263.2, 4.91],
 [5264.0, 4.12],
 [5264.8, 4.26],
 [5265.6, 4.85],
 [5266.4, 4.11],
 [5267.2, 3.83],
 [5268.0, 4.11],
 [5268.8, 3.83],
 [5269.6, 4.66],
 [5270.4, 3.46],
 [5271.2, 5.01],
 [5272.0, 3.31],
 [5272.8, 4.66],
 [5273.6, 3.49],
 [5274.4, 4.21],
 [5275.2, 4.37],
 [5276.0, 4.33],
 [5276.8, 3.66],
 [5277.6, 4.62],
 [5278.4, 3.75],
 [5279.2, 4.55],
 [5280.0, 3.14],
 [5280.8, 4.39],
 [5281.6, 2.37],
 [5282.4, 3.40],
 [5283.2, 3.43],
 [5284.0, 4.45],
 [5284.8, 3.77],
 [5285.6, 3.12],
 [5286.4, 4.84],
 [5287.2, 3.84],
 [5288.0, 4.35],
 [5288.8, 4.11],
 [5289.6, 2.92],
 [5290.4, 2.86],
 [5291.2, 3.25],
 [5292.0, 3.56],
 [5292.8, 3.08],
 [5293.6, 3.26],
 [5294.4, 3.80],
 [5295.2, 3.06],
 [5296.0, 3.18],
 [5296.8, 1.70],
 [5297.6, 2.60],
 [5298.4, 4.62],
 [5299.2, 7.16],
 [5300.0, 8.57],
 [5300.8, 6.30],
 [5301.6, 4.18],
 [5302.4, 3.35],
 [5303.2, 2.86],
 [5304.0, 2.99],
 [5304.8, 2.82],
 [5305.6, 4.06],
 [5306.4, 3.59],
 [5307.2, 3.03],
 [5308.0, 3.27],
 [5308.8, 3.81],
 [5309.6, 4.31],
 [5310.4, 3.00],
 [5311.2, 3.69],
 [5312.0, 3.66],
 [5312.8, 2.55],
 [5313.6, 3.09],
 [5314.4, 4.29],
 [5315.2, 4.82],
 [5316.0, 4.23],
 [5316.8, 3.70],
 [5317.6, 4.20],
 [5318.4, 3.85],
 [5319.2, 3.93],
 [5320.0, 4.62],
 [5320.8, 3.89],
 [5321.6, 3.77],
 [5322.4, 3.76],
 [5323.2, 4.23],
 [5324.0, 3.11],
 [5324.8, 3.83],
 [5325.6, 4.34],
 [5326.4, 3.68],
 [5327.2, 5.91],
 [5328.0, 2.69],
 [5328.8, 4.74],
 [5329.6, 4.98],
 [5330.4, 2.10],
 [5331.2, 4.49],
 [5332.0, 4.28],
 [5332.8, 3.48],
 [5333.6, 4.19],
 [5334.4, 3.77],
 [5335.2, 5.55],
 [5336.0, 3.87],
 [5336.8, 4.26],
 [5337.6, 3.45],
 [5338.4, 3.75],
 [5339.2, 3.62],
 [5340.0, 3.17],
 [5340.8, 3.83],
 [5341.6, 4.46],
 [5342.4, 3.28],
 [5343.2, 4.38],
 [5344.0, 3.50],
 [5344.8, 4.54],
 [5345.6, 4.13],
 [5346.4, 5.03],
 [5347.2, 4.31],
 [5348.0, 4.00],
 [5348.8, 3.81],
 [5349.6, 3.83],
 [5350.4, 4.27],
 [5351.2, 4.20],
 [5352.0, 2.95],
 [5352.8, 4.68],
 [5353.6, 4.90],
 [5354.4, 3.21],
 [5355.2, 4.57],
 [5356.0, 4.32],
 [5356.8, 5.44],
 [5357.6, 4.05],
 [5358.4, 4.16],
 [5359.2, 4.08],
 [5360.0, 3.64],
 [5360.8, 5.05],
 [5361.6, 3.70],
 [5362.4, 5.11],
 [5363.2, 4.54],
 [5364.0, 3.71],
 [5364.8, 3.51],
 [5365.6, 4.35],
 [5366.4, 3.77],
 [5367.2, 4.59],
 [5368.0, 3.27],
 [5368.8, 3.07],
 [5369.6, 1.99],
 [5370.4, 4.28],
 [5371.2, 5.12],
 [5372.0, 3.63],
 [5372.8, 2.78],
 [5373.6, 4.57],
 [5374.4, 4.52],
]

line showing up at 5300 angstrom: H-gamma 4340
